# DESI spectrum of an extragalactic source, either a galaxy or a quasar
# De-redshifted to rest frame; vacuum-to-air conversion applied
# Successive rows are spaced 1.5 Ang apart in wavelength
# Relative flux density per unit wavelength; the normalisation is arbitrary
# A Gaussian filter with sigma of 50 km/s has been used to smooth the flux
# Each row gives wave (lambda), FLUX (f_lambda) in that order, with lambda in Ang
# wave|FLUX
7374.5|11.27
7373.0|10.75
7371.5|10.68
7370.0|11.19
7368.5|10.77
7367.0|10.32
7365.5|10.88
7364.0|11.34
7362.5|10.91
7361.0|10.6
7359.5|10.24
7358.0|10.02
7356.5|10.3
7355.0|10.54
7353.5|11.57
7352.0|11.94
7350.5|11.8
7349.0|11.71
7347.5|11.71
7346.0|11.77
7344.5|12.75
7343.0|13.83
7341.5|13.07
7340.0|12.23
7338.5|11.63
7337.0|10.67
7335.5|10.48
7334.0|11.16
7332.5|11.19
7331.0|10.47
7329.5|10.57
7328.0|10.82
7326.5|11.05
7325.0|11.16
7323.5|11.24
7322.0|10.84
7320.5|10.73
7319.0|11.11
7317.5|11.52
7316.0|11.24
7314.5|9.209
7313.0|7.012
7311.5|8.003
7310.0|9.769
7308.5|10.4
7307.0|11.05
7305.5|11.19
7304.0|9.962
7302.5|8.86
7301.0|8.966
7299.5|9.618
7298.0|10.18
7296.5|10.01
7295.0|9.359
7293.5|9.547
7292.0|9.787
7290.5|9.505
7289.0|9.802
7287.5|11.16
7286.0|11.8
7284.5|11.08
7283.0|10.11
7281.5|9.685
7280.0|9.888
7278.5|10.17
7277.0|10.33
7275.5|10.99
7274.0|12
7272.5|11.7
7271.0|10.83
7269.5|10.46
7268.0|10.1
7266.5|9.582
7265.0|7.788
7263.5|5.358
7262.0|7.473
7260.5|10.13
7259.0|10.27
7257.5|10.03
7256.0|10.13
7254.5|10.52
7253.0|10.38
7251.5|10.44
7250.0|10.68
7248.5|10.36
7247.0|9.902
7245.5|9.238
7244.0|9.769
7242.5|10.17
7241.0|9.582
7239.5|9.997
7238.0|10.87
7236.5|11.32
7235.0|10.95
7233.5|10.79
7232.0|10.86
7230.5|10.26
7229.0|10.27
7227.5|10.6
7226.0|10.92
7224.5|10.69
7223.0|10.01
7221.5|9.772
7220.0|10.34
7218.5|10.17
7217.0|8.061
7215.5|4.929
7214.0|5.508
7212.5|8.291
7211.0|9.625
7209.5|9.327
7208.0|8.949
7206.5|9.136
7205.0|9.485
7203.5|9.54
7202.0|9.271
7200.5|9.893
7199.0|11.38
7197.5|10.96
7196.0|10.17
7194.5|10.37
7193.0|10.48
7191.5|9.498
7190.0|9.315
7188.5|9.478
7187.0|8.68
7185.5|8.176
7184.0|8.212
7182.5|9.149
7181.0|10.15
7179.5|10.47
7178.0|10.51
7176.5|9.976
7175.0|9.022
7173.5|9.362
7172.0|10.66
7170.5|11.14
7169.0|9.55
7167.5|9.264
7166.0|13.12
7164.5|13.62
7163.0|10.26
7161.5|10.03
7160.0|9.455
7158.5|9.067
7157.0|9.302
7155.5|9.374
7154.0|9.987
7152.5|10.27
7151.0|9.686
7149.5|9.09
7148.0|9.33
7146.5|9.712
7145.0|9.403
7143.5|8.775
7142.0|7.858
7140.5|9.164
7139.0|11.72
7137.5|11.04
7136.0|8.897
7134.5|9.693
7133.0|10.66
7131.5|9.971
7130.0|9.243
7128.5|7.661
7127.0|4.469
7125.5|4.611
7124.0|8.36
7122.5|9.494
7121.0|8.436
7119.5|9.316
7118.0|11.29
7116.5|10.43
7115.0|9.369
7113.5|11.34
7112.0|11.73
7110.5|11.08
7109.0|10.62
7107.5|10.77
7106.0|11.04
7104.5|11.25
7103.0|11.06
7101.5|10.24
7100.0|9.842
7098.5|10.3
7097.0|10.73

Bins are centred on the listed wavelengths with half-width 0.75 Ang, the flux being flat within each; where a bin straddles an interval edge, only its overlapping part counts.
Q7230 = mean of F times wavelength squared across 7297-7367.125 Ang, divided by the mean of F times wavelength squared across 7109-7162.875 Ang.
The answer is 1.21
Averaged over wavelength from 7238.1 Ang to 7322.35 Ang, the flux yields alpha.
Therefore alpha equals 10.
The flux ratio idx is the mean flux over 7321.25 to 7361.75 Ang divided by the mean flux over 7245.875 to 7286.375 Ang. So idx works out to 1.1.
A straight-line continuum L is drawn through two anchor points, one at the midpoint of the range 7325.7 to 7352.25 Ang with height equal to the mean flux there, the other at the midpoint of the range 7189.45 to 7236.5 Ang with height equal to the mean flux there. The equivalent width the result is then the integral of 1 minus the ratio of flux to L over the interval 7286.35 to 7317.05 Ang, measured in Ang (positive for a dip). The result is 3.49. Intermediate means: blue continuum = 9.7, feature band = 9.78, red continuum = 11.6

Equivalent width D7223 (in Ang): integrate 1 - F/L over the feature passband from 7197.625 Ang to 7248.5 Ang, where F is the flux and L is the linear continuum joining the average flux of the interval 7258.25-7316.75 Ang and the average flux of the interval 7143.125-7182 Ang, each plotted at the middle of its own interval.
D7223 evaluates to 1.2 Ang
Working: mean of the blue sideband 10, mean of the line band 9.72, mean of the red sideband 9.86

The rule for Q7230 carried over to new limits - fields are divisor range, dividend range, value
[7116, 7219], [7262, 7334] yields 1.11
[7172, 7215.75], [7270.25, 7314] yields 1.11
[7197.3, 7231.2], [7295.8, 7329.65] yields 1.11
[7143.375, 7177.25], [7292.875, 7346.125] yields 1.11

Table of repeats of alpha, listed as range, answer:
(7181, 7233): 9.48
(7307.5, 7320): 9.83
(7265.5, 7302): 10.3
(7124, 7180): 9.59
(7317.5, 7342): 11.1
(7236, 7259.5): 10.2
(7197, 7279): 9.82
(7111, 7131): 8.94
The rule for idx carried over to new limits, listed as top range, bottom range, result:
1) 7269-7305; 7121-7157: 1.13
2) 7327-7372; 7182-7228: 1.20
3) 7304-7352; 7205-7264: 1.14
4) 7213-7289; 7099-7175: 1.01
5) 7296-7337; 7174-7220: 1.11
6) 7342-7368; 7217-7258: 1.10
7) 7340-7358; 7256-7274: 1.24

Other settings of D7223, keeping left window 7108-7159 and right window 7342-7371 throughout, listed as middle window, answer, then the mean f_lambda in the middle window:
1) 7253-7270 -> 1.9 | 9.29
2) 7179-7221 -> 3.1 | 9.25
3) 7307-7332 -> 1.4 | 10.4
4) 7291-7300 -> 0.9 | 9.75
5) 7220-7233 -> -0.3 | 10.4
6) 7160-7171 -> -1.4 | 10.9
